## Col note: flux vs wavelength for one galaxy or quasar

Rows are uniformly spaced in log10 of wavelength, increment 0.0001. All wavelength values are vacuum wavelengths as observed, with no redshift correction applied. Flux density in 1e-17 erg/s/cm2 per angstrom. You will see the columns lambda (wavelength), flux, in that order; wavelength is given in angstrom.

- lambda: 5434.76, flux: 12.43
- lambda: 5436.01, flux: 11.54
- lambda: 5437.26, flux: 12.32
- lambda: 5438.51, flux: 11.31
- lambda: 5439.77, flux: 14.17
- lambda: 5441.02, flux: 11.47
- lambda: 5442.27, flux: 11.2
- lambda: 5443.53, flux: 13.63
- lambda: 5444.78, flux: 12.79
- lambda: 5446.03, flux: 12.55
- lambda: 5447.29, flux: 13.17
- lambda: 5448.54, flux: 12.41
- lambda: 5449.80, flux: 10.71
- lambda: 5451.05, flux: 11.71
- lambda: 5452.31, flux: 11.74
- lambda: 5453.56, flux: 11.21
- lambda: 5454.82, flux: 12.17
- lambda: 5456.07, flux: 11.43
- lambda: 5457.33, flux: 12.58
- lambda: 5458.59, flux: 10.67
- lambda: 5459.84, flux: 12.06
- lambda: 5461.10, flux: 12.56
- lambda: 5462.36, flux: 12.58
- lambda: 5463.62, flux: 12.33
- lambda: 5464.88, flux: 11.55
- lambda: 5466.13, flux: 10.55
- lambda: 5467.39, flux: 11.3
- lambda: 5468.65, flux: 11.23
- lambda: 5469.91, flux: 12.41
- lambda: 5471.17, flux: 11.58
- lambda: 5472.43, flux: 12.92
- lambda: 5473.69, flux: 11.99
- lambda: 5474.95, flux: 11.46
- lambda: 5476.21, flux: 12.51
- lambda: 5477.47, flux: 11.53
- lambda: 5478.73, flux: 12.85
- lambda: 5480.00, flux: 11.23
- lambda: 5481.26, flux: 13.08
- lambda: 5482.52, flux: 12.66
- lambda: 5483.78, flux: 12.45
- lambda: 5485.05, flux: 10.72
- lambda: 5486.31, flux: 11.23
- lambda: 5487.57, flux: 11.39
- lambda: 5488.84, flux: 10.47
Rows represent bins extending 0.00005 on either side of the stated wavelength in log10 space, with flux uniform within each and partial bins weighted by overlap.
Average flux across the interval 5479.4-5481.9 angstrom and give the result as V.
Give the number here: 12.2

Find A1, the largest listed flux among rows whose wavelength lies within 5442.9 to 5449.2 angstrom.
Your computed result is 13.63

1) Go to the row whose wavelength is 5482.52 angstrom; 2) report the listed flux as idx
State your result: 12.66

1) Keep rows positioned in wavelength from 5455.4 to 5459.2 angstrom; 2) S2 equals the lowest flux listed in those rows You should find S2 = 10.67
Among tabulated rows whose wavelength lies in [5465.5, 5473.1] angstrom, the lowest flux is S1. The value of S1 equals 10.55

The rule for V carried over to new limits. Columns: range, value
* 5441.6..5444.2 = 12.4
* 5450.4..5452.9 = 11.7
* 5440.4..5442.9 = 11.3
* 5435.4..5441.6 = 12.2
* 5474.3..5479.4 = 12.1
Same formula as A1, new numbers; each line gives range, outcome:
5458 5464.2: 12.58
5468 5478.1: 12.92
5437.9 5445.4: 14.17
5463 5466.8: 12.33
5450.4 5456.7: 12.17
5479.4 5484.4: 13.08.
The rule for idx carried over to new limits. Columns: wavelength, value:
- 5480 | 11.23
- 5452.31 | 11.74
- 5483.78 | 12.45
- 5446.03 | 12.55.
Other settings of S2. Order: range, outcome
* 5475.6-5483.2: 11.23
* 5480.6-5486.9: 10.72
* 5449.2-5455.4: 10.71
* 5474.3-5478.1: 11.46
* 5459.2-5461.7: 12.06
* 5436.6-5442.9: 11.2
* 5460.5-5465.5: 11.55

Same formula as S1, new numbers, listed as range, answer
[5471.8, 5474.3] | 11.99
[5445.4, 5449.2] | 12.41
